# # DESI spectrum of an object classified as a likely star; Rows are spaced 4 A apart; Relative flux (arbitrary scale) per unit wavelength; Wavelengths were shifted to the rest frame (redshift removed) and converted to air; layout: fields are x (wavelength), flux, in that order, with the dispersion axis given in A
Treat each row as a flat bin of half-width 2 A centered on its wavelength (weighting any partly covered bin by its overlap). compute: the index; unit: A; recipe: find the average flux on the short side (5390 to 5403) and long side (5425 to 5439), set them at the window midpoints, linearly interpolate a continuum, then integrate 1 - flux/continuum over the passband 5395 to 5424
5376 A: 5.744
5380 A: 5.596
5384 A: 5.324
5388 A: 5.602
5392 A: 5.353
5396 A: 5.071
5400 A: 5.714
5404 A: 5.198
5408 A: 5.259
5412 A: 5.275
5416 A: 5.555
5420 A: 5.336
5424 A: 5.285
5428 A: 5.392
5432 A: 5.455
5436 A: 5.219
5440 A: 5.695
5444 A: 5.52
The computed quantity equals 0.10 A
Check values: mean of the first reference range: 5.37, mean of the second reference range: 5.37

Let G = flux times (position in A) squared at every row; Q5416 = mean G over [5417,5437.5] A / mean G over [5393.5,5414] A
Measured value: 1.02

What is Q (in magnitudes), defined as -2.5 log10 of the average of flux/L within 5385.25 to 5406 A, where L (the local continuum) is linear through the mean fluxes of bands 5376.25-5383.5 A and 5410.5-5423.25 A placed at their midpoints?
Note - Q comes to 0.02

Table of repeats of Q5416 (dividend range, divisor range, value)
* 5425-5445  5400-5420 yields 1.02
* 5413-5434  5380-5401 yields 1.01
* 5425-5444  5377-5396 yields 1.02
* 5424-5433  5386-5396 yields 1.01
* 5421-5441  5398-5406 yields 1.00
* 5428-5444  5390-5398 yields 1.06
